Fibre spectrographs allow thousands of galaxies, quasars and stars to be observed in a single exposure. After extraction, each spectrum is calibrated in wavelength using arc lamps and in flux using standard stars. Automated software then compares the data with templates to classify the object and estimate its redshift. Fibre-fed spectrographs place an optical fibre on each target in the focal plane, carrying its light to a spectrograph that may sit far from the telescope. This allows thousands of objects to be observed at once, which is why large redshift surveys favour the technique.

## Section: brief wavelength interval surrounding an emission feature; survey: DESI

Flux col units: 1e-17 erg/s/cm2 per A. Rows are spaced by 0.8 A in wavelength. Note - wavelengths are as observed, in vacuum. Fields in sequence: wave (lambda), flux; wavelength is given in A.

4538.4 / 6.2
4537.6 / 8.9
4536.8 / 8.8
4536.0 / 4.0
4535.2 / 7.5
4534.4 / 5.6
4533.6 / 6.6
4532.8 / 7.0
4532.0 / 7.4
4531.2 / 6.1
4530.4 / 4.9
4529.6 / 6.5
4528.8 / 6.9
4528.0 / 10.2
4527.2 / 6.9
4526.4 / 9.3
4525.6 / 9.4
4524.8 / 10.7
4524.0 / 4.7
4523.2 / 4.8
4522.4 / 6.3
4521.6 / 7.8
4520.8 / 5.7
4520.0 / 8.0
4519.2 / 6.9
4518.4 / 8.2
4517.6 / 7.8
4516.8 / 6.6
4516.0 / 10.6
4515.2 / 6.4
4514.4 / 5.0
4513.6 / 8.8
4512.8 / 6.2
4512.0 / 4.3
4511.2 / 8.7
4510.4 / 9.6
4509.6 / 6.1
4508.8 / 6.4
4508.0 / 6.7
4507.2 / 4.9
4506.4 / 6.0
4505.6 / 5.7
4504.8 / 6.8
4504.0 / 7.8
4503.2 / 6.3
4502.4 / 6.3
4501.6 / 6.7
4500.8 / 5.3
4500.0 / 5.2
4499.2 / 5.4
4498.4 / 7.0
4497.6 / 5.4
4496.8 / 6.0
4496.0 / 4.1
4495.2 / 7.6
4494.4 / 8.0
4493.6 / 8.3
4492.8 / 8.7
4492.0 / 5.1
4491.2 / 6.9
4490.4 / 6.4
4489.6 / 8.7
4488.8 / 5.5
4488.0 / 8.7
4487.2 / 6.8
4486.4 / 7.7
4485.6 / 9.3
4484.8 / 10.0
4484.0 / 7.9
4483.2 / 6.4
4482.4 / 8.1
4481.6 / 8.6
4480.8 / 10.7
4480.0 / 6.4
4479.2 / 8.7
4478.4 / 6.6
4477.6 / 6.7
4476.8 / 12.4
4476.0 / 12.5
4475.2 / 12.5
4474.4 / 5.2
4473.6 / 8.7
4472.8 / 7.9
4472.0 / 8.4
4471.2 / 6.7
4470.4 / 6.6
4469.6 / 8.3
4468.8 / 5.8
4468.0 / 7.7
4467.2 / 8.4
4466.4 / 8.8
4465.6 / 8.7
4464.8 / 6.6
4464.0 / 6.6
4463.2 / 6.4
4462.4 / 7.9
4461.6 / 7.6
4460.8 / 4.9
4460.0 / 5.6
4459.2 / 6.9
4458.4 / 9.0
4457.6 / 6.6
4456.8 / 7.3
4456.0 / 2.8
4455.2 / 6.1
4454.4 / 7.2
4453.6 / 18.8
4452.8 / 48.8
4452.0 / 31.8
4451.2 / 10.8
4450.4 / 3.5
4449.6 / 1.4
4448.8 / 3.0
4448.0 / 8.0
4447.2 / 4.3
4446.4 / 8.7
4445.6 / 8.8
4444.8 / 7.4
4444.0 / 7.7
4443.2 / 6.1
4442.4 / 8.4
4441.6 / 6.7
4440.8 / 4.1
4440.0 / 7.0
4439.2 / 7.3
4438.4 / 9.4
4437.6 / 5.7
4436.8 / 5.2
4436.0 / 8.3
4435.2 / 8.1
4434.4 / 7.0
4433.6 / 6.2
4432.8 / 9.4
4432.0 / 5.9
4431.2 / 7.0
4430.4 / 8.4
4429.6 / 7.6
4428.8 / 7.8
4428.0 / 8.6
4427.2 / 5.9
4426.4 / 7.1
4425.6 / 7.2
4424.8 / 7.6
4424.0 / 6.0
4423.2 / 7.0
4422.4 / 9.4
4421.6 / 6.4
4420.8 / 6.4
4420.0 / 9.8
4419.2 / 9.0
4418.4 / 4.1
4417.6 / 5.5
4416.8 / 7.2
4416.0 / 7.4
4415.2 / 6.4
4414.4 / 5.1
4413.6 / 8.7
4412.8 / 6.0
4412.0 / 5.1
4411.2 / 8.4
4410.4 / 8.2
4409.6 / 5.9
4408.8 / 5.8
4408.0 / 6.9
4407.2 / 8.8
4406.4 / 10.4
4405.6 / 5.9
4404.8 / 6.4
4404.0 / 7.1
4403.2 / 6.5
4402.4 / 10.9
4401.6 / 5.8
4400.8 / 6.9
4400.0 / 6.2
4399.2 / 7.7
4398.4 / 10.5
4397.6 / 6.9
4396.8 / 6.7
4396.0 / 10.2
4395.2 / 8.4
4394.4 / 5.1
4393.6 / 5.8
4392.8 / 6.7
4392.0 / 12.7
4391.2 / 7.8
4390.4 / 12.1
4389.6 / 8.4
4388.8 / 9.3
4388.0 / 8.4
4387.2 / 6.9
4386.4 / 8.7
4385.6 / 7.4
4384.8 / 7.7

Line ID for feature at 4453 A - H-gamma 4340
